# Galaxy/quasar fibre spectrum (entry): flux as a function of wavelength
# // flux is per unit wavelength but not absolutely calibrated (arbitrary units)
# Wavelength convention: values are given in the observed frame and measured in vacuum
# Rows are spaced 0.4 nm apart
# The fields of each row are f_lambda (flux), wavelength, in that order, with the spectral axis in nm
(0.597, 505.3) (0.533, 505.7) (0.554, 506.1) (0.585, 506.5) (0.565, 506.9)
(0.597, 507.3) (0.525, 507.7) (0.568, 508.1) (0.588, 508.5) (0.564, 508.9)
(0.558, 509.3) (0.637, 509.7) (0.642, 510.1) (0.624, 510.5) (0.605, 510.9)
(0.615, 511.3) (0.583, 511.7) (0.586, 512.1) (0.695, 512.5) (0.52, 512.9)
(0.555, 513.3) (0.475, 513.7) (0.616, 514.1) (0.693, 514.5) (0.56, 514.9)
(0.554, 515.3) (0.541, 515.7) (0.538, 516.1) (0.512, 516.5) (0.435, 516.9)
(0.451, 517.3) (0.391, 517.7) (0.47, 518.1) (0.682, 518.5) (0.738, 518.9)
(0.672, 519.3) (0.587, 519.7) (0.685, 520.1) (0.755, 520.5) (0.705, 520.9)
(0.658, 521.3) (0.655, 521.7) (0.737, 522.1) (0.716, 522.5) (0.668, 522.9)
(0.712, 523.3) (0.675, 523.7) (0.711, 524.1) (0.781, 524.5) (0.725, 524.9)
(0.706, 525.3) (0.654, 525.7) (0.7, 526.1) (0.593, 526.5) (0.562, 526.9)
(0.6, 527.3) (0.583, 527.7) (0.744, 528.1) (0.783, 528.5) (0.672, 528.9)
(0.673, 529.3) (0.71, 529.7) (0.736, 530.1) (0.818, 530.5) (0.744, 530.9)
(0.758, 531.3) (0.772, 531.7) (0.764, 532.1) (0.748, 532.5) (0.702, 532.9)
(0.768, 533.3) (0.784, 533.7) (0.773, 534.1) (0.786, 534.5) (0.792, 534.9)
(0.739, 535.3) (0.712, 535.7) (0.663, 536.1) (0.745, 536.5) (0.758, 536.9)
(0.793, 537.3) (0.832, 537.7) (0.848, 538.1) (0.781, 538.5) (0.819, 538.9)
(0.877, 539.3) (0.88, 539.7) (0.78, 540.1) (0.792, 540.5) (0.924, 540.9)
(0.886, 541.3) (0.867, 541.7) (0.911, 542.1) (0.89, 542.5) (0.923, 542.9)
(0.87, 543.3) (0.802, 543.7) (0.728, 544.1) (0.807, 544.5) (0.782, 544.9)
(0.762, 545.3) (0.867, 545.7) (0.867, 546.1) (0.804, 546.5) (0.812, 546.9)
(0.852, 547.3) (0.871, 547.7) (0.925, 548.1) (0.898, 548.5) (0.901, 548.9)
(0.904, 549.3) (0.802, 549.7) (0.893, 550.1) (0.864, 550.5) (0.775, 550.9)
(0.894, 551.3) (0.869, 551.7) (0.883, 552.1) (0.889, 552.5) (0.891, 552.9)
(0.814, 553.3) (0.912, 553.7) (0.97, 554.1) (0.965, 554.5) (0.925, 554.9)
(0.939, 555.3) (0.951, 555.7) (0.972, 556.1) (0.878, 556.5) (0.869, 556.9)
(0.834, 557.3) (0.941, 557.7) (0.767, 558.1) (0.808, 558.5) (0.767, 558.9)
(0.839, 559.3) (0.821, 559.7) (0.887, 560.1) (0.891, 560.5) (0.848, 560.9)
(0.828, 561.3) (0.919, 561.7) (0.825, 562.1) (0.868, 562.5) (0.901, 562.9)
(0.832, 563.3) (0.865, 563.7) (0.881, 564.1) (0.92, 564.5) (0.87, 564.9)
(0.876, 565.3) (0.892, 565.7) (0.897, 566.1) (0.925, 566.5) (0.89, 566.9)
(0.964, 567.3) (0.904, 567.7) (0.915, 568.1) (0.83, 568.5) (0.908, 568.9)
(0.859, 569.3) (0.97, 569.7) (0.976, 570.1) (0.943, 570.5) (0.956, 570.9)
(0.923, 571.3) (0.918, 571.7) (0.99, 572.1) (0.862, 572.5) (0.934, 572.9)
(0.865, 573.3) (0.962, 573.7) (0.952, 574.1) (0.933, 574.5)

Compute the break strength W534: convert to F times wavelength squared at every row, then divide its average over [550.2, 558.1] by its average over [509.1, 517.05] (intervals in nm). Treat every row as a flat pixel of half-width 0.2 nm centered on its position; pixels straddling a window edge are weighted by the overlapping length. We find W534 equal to 1.80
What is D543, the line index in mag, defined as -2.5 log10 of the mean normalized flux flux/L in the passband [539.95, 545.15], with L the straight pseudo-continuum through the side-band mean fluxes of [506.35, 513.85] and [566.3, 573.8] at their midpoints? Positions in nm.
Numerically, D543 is -0.10 mag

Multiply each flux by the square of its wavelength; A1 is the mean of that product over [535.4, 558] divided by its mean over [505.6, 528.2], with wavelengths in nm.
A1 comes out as 1.56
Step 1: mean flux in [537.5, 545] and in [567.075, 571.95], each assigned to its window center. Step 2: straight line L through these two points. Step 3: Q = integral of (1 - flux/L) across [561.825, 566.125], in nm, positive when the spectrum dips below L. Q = 0.15 nm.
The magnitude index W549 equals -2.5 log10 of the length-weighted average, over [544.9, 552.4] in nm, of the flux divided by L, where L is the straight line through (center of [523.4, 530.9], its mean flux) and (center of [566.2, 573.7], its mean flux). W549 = -0.065 mag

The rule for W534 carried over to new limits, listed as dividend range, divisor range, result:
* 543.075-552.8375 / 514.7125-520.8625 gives 1.65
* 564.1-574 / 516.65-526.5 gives 1.67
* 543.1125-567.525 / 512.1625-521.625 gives 1.71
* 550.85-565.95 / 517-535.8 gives 1.43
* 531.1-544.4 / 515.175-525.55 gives 1.35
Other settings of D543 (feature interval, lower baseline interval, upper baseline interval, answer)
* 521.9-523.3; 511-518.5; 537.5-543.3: -0.10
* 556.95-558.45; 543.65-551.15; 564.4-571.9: 0.04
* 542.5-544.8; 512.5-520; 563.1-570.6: -0.12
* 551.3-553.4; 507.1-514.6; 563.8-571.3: -0.06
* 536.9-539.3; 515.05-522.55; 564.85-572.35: -0.13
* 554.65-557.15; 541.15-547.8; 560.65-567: -0.07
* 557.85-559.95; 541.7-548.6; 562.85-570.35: 0.10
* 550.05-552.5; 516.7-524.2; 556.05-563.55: -0.07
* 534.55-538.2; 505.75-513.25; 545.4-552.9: 0.02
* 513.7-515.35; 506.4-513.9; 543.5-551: 0.03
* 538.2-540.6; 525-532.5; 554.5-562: -0.08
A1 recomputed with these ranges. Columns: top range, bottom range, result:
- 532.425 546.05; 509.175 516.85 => 1.53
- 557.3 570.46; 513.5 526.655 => 1.64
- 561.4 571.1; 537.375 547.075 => 1.17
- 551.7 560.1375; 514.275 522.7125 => 1.67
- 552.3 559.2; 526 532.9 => 1.39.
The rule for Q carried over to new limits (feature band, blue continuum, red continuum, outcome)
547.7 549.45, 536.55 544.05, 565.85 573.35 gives -0.080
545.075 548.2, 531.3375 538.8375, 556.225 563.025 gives -0.136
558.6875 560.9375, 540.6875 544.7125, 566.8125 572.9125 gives 0.144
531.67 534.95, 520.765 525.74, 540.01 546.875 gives 0.027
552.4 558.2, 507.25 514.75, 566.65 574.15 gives -0.458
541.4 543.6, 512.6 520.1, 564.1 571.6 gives -0.445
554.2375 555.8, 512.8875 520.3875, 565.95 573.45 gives -0.239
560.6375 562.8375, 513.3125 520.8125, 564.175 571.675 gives 0.025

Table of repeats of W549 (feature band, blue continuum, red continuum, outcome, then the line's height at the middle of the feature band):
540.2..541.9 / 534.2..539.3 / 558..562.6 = -0.10 mag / 0.788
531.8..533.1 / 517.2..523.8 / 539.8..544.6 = 0.03 mag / 0.759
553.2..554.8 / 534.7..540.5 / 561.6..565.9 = -0.10 mag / 0.843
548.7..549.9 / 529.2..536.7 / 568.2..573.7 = -0.06 mag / 0.822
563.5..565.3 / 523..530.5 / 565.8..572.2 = 0.02 mag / 0.896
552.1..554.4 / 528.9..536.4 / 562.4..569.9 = -0.08 mag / 0.836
